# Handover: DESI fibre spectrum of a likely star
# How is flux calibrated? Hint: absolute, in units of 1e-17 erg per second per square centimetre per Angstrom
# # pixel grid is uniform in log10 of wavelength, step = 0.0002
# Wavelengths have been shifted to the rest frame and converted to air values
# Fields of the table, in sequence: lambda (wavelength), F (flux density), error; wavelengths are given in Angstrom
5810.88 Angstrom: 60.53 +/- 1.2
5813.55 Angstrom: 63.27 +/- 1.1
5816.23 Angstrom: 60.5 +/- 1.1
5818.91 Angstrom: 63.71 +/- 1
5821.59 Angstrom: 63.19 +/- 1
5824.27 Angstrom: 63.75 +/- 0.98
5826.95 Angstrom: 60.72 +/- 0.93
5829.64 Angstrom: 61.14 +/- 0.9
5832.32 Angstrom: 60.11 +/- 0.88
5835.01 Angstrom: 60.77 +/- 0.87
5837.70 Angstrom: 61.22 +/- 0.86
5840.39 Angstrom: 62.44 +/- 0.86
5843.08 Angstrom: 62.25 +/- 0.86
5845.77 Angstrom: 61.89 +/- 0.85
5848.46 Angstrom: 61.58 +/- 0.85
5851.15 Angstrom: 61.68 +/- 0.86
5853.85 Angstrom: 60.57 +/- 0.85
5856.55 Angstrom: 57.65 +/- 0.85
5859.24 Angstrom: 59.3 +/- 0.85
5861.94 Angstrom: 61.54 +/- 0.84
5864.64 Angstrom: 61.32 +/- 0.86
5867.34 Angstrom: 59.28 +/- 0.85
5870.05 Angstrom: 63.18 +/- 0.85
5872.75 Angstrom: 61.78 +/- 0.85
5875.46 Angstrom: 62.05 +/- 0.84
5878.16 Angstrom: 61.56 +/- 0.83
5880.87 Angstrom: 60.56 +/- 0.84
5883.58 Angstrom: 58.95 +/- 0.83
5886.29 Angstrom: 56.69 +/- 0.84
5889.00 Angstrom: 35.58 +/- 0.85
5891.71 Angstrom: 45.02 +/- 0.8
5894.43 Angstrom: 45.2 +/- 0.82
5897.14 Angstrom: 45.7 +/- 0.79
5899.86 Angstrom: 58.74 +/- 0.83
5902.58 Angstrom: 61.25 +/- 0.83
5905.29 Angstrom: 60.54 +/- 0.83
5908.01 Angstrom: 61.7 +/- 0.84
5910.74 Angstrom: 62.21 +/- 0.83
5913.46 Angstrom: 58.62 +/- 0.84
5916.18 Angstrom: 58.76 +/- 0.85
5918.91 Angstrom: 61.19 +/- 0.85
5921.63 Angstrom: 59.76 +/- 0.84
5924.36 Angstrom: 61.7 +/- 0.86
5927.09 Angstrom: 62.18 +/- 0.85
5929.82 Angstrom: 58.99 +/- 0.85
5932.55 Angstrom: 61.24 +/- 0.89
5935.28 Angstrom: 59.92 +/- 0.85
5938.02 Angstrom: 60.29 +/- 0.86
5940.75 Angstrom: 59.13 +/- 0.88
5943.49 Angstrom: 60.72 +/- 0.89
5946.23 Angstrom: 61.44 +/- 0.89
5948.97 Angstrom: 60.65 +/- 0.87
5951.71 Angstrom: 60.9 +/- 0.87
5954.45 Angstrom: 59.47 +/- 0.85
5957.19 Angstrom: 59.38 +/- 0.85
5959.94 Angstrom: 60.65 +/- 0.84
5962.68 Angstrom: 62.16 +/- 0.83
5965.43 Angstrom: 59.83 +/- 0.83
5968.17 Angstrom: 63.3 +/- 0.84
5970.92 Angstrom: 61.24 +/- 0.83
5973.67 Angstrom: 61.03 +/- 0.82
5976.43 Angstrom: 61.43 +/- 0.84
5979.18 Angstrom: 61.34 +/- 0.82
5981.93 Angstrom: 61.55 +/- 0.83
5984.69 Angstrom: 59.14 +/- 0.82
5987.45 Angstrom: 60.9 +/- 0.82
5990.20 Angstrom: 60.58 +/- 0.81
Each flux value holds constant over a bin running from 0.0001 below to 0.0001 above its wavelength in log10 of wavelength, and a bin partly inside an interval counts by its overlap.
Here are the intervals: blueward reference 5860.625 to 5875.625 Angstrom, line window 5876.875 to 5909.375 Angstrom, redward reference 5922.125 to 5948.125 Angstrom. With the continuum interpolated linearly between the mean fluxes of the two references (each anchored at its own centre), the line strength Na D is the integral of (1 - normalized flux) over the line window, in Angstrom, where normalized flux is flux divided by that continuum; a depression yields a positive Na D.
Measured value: 3.6 Angstrom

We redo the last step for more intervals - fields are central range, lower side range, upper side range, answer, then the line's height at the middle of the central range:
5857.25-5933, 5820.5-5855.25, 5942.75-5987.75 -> 4.09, 61.3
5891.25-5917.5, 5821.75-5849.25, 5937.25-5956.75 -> 2.02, 60.8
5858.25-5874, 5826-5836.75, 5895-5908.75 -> -0.64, 58.7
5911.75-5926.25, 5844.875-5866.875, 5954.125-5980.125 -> 0.17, 60.9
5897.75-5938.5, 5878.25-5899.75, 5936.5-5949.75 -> -3.10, 56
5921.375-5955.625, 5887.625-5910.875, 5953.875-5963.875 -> -1.69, 57.7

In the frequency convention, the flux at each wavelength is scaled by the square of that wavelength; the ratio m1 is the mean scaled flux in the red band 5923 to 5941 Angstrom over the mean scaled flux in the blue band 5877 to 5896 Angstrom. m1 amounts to 1.19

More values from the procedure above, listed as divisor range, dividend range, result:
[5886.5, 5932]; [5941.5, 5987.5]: 1.10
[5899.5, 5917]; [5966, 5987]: 1.04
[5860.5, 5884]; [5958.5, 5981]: 1.04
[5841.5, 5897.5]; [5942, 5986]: 1.09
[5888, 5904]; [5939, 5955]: 1.26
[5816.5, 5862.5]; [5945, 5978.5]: 1.04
